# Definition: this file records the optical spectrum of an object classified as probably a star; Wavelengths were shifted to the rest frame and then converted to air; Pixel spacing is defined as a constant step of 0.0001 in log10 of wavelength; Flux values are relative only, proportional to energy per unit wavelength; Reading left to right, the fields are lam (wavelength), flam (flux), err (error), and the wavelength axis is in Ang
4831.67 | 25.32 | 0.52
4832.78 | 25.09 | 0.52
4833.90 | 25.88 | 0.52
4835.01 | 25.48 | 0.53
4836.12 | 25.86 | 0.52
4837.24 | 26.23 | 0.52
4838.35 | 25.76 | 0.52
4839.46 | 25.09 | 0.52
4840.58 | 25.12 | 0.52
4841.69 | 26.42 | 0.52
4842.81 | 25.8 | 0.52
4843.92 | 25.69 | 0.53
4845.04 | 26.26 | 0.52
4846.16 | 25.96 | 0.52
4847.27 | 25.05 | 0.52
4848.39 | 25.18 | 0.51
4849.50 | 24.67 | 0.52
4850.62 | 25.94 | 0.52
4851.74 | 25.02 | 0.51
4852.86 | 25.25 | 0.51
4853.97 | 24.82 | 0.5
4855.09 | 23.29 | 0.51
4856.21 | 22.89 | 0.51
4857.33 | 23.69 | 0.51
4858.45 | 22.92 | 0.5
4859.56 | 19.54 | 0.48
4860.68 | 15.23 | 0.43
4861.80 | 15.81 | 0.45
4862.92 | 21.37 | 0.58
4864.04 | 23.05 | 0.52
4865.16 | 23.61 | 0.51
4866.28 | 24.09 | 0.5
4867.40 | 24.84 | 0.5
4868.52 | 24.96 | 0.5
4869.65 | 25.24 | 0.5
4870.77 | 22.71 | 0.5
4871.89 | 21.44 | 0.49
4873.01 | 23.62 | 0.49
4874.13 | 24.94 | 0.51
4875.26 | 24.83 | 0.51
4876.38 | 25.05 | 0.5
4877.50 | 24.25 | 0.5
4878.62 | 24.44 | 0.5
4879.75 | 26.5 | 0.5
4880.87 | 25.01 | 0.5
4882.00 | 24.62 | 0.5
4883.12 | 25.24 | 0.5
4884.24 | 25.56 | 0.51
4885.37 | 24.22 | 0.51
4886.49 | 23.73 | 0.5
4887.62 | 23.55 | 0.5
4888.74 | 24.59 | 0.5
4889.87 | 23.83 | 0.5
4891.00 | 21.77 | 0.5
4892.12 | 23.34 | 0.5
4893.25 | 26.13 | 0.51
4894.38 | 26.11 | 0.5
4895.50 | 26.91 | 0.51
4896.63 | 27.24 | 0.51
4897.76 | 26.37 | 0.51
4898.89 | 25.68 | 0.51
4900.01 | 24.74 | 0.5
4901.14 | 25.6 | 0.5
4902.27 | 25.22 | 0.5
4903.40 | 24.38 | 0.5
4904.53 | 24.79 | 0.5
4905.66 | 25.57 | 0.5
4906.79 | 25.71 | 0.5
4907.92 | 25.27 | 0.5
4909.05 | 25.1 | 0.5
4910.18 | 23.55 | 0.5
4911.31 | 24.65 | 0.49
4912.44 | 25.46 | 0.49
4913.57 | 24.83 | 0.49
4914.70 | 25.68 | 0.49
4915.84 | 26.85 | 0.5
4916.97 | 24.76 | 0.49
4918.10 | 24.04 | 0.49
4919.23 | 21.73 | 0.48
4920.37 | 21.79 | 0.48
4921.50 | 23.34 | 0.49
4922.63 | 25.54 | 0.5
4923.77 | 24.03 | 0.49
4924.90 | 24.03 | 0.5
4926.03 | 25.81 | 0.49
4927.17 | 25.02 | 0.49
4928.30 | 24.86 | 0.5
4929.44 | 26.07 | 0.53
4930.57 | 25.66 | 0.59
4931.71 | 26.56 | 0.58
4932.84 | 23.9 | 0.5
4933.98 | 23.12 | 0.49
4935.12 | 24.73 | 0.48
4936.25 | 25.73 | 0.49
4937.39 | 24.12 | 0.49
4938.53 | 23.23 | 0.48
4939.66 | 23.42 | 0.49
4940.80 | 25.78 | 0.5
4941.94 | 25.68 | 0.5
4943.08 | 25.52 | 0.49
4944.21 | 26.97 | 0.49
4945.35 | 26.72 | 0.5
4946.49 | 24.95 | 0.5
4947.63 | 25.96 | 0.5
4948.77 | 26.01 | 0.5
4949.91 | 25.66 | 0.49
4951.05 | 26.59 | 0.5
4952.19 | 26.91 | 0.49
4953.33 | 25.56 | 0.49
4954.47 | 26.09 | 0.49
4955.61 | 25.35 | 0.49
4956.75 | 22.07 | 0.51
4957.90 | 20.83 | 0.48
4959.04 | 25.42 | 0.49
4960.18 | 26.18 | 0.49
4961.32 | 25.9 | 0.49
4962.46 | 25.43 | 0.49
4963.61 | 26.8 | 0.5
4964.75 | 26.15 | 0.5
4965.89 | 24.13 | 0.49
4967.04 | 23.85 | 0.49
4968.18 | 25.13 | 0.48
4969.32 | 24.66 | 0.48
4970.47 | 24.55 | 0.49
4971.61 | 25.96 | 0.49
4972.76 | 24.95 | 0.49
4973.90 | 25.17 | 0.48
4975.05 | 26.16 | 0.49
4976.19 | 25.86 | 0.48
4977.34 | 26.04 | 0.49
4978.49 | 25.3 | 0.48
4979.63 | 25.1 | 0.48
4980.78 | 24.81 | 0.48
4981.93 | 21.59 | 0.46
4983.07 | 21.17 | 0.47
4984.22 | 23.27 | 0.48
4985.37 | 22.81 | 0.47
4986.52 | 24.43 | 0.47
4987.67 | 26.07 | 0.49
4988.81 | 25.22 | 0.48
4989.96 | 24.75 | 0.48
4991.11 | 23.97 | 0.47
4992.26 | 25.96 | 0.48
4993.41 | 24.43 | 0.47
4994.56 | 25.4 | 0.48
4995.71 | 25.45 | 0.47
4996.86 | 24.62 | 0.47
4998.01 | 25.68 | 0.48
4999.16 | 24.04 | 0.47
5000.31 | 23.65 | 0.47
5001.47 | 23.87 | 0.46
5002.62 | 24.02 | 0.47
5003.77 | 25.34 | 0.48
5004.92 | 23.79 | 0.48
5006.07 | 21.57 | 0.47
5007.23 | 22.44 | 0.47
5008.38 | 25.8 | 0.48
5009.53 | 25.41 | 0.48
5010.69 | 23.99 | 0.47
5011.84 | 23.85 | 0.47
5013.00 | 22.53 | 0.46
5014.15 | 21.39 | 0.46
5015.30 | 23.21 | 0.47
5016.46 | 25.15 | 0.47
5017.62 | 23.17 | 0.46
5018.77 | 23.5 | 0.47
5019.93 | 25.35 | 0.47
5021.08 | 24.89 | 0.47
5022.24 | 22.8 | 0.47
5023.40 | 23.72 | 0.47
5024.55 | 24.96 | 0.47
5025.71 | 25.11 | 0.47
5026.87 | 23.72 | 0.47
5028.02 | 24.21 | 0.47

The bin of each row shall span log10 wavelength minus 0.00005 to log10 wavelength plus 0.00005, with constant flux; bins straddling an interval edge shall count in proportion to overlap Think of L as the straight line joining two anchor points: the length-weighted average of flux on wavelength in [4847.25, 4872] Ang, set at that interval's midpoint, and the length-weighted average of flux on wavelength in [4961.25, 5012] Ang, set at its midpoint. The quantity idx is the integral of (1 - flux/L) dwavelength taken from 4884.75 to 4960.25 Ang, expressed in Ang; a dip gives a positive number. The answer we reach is -3.5 Ang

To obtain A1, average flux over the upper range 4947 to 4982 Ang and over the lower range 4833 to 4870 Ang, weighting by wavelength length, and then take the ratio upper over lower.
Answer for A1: 1.0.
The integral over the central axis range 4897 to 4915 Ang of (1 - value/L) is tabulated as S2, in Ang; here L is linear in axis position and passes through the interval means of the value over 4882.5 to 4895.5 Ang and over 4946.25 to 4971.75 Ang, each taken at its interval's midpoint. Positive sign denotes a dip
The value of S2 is -0.4 Ang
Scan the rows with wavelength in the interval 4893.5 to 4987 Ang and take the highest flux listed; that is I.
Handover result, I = 27.24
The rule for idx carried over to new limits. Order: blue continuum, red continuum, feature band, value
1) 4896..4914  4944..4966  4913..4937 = 0.7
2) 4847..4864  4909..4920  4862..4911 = -1.8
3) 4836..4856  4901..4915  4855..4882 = 2.3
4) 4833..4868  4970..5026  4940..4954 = -1.0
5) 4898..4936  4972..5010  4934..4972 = -0.8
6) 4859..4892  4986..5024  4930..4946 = -0.9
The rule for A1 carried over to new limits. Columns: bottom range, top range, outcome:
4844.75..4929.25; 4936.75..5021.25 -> 1.02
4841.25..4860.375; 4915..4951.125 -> 1.02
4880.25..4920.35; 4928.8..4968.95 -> 1.01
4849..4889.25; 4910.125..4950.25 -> 1.05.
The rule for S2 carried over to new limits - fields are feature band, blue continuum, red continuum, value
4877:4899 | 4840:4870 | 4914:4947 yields -0.66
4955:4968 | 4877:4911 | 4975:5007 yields -0.10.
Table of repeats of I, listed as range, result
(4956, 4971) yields 26.8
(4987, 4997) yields 26.07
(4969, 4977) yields 26.16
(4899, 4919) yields 26.85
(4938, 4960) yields 26.97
